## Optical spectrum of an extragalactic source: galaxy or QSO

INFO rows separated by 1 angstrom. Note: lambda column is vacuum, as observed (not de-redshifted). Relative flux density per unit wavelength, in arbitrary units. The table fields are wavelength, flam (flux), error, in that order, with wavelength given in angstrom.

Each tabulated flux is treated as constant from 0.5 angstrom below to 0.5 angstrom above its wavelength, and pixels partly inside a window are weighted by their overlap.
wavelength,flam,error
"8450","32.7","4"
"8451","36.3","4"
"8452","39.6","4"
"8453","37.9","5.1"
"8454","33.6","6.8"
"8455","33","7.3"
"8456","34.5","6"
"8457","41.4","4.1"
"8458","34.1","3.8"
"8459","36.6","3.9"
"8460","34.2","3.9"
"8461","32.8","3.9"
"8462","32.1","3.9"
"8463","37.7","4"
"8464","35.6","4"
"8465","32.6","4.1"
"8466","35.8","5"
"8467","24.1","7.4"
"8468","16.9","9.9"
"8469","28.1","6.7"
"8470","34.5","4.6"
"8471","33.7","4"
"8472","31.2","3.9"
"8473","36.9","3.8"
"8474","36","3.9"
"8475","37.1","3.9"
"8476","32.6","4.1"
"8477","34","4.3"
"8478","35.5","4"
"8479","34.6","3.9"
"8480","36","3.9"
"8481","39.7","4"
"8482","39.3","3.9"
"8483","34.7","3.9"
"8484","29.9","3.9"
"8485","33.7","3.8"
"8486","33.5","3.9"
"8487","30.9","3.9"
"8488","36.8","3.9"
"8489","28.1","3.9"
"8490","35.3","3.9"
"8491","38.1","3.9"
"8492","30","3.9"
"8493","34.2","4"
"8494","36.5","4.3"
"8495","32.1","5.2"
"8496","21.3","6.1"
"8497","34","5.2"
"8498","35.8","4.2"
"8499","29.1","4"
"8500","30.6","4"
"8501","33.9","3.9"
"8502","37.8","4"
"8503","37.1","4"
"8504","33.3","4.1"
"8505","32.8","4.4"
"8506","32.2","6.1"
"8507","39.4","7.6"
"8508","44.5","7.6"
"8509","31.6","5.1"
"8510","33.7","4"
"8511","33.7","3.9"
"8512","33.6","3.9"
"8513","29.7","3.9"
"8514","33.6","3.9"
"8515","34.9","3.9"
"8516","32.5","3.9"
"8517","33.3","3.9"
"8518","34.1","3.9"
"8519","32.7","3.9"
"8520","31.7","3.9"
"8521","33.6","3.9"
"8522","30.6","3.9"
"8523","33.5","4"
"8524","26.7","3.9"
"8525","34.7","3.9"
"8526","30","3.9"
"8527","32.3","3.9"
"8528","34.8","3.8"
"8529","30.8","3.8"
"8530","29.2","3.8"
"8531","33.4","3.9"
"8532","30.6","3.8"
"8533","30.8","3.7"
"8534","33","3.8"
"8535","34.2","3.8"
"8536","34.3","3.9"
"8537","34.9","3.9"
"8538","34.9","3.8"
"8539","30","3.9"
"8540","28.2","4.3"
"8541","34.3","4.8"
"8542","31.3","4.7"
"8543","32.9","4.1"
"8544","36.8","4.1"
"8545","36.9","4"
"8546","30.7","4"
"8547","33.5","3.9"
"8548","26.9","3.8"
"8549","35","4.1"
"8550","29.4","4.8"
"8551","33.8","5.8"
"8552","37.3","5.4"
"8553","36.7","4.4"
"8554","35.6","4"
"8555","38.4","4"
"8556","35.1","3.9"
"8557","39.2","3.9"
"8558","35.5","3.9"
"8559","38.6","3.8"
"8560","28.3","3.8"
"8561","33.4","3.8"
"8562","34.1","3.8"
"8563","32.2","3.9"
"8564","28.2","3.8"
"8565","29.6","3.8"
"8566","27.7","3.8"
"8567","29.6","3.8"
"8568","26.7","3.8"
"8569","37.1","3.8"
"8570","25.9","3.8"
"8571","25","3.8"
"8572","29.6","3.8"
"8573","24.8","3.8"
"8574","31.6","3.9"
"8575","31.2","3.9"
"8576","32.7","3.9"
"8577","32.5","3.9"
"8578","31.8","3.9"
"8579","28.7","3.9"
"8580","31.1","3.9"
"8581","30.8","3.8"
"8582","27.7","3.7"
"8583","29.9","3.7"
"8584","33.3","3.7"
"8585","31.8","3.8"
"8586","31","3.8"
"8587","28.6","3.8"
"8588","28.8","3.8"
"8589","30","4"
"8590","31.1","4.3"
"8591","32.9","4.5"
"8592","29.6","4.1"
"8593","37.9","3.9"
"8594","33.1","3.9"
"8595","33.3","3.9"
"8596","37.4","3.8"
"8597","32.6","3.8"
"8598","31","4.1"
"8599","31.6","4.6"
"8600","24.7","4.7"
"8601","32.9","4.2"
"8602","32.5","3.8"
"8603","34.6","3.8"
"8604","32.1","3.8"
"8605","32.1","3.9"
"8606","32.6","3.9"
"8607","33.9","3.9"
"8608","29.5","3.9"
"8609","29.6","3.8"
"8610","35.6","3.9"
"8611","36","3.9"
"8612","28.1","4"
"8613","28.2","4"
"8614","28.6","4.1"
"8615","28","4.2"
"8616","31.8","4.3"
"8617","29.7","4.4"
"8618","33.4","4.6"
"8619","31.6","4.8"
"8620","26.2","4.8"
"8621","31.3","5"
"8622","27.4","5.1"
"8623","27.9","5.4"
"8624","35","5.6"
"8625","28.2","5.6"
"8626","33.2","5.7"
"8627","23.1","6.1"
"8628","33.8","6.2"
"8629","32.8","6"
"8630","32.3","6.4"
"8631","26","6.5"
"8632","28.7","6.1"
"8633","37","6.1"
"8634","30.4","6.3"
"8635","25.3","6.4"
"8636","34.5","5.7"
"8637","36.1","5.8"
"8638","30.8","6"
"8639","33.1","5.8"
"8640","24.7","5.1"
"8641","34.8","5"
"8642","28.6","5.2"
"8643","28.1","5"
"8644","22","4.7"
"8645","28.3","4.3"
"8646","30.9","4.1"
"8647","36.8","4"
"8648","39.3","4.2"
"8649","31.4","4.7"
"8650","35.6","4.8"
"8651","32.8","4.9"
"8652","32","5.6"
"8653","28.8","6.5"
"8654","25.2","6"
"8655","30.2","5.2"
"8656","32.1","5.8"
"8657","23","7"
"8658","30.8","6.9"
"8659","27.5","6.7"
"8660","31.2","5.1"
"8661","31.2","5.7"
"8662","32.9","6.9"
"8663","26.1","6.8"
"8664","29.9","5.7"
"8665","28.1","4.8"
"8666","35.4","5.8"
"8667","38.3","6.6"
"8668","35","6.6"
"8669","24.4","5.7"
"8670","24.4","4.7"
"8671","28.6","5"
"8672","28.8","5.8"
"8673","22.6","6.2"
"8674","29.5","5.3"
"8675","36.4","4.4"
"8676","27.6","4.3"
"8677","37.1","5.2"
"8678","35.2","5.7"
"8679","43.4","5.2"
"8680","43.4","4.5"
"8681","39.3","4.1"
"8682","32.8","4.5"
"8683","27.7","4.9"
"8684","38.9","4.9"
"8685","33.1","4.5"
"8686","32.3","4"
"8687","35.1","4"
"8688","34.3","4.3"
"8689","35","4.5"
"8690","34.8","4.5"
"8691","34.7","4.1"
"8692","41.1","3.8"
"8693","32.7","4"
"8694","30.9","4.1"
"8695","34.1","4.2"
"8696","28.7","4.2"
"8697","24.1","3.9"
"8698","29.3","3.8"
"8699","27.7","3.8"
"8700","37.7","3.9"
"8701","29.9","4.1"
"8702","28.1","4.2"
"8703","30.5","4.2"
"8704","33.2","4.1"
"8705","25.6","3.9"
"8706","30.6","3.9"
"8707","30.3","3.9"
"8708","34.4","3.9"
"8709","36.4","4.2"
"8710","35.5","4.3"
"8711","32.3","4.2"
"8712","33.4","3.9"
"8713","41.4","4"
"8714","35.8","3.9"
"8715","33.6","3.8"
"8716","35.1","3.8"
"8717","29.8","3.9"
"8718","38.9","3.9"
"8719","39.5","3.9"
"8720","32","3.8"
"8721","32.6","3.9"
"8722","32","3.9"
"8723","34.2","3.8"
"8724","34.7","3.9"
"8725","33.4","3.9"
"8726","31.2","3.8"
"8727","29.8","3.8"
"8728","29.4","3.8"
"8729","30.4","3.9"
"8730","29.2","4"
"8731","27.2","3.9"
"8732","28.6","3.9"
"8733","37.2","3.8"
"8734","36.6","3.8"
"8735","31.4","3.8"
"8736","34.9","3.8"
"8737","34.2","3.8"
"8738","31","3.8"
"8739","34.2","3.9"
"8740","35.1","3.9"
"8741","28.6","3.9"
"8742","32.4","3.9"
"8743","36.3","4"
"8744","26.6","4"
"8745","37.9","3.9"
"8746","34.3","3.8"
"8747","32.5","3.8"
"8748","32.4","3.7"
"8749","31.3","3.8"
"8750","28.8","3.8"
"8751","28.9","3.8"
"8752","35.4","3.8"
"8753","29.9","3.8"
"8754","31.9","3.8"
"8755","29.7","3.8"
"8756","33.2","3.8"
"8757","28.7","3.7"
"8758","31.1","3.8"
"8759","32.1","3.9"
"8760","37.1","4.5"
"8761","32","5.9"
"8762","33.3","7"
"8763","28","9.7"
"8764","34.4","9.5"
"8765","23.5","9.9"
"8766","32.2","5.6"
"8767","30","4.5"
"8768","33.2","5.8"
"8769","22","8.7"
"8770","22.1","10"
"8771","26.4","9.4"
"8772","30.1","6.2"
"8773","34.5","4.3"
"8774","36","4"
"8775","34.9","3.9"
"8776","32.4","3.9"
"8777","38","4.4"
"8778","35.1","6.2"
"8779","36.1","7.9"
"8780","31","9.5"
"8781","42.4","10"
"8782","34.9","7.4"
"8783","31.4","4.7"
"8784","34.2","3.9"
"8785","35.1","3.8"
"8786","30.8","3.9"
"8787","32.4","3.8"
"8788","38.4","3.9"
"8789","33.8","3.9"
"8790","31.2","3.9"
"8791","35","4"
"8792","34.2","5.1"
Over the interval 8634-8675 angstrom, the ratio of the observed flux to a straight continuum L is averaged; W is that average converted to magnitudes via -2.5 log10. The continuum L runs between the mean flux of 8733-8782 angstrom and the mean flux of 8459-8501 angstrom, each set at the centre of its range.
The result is 0.08 mag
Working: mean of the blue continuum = 33.1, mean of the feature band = 30.3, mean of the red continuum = 32.2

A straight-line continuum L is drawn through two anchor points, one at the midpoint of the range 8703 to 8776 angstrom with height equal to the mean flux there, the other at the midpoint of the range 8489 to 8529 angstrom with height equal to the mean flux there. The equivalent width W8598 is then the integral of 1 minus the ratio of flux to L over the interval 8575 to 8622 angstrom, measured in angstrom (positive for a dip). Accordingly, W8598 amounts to 2.2 angstrom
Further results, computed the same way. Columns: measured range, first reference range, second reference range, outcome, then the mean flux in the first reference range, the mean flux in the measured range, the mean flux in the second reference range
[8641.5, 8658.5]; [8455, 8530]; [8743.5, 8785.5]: 1.2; 33.4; 30.3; 32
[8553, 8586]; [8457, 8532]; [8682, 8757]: 1.5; 33.3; 31.6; 32.6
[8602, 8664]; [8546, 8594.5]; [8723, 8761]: 2.3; 31.7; 30.7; 32.1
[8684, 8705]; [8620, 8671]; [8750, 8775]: -1.2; 30.5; 32.4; 30.7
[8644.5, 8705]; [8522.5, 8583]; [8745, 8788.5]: 0.4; 32.1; 32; 32.2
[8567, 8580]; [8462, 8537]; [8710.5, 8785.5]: 1.2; 33.2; 29.8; 32.6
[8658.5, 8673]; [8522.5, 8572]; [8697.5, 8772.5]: 1.0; 32.5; 29.9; 31.9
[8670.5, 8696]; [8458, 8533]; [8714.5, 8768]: -1.1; 33.2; 33.9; 32.2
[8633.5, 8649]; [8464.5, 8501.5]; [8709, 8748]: 1.0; 32.9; 30.9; 33.3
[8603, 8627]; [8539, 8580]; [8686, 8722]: 1.3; 32.1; 30.8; 33.1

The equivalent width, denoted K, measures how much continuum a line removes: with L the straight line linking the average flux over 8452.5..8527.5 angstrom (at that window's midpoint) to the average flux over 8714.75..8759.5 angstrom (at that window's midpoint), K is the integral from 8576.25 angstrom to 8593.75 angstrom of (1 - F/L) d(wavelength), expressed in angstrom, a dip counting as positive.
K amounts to 1.1 angstrom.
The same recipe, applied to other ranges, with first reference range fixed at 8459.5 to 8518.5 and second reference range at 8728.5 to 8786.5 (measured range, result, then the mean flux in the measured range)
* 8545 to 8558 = -0.5 angstrom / 34.4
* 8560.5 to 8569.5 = 0.6 angstrom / 31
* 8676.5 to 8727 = -2.0 angstrom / 33.7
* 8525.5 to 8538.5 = 0.3 angstrom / 32.6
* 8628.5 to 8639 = 0.4 angstrom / 31.5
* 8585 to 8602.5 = 0.7 angstrom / 31.7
